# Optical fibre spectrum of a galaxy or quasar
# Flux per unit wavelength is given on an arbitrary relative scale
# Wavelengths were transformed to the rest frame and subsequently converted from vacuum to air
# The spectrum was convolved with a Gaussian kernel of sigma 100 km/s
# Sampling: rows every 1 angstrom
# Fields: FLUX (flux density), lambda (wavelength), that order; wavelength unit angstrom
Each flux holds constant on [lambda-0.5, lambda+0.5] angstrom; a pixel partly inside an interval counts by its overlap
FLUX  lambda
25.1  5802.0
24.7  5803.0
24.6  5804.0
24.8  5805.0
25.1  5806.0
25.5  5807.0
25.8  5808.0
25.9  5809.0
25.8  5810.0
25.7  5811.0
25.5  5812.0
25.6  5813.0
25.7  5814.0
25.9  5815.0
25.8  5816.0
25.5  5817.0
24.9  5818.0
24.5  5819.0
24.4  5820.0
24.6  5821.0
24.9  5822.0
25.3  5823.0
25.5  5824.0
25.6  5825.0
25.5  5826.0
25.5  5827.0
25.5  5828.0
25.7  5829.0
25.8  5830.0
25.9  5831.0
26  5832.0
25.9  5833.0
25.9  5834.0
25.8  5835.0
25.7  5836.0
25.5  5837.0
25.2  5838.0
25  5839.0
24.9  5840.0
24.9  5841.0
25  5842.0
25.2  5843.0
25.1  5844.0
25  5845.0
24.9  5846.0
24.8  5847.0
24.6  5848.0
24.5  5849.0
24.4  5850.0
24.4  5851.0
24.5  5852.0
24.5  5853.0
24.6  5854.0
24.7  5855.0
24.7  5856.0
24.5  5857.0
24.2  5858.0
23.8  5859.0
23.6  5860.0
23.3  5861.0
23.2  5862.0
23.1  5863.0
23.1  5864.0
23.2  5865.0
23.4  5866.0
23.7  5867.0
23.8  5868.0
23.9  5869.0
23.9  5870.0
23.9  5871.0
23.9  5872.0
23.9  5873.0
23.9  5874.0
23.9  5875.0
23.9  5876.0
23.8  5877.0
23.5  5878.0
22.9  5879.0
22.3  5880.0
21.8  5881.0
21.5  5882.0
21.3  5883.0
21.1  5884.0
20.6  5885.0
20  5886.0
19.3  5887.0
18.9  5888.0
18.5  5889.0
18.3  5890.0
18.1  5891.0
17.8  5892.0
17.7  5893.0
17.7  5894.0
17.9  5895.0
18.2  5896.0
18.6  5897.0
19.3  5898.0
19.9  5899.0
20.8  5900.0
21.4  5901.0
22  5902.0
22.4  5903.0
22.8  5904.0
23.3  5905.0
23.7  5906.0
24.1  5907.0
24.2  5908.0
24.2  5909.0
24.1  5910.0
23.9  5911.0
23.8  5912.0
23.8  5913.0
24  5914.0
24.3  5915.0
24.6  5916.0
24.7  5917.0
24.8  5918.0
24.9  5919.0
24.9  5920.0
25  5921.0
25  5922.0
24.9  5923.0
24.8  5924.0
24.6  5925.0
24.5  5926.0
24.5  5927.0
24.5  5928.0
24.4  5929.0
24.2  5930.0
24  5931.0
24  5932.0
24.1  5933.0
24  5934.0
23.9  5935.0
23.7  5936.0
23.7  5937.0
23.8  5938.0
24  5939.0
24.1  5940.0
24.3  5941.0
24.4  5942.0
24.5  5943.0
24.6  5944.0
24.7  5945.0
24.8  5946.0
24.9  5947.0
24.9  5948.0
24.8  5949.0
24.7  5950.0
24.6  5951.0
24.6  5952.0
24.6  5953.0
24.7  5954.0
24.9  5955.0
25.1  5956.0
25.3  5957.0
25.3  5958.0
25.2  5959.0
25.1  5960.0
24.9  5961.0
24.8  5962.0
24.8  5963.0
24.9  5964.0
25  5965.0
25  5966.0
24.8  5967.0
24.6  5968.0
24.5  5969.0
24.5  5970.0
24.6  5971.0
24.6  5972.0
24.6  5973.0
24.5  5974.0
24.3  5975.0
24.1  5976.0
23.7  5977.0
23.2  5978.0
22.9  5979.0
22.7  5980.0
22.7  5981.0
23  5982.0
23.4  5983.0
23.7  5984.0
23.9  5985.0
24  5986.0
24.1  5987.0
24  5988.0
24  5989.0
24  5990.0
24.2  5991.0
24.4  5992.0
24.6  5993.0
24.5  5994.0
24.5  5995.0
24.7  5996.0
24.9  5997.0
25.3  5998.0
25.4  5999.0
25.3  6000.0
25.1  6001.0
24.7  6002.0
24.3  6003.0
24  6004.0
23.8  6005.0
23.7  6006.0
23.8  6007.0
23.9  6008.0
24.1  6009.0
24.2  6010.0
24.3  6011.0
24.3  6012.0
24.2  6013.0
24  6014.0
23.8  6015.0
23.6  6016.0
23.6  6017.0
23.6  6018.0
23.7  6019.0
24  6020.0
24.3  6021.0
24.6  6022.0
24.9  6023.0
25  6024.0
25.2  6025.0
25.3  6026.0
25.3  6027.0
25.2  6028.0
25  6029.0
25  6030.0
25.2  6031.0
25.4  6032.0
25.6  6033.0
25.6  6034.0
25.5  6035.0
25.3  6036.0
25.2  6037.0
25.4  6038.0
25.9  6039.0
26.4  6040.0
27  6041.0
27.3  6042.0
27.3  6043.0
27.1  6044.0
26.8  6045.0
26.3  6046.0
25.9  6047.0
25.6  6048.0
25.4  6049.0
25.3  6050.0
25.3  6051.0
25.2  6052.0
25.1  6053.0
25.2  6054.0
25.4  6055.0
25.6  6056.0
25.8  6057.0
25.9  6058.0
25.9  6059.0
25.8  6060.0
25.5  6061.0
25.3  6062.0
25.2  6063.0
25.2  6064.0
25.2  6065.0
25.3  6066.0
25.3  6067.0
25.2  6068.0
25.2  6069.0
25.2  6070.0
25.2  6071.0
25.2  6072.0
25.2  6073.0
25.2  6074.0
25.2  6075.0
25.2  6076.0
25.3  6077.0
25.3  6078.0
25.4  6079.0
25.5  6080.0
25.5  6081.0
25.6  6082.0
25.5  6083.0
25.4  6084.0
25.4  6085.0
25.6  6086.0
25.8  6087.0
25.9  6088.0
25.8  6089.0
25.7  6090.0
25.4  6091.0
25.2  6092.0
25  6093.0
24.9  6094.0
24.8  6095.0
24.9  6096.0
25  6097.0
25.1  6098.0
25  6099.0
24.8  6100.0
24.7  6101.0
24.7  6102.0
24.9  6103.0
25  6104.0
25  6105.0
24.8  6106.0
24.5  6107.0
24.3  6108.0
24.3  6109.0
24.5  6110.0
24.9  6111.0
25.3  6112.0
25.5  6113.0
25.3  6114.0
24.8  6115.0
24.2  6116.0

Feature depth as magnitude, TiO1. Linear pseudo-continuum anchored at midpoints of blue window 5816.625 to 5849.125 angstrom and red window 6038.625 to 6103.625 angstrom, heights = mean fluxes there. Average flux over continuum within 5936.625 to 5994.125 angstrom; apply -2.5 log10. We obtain 0.04 mag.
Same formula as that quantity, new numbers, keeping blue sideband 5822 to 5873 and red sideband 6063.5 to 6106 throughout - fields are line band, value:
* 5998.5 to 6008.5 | 0.03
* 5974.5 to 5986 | 0.07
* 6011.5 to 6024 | 0.04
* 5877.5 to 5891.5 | 0.20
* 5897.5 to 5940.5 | 0.05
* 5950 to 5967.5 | 0.00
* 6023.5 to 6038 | -0.01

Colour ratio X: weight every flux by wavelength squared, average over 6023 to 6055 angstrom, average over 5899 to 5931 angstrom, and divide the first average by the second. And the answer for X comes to 1.12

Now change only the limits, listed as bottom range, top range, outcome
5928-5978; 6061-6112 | 1.07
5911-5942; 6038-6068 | 1.11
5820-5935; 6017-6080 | 1.15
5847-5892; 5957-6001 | 1.11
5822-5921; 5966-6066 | 1.12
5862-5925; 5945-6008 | 1.12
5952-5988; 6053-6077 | 1.08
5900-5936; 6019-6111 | 1.11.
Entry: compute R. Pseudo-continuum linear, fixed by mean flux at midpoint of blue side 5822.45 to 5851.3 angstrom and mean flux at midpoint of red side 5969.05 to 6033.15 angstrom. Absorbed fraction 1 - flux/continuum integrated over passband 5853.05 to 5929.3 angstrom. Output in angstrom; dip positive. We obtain 6.8 angstrom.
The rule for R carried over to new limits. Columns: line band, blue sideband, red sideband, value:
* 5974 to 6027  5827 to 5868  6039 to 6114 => 2.1 angstrom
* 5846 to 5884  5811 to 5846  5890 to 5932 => 0.8 angstrom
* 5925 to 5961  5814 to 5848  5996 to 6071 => 1.0 angstrom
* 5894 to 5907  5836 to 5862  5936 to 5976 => 2.0 angstrom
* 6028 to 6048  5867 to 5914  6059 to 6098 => -1.1 angstrom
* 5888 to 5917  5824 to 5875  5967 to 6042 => 3.7 angstrom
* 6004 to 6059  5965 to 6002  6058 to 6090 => -0.5 angstrom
